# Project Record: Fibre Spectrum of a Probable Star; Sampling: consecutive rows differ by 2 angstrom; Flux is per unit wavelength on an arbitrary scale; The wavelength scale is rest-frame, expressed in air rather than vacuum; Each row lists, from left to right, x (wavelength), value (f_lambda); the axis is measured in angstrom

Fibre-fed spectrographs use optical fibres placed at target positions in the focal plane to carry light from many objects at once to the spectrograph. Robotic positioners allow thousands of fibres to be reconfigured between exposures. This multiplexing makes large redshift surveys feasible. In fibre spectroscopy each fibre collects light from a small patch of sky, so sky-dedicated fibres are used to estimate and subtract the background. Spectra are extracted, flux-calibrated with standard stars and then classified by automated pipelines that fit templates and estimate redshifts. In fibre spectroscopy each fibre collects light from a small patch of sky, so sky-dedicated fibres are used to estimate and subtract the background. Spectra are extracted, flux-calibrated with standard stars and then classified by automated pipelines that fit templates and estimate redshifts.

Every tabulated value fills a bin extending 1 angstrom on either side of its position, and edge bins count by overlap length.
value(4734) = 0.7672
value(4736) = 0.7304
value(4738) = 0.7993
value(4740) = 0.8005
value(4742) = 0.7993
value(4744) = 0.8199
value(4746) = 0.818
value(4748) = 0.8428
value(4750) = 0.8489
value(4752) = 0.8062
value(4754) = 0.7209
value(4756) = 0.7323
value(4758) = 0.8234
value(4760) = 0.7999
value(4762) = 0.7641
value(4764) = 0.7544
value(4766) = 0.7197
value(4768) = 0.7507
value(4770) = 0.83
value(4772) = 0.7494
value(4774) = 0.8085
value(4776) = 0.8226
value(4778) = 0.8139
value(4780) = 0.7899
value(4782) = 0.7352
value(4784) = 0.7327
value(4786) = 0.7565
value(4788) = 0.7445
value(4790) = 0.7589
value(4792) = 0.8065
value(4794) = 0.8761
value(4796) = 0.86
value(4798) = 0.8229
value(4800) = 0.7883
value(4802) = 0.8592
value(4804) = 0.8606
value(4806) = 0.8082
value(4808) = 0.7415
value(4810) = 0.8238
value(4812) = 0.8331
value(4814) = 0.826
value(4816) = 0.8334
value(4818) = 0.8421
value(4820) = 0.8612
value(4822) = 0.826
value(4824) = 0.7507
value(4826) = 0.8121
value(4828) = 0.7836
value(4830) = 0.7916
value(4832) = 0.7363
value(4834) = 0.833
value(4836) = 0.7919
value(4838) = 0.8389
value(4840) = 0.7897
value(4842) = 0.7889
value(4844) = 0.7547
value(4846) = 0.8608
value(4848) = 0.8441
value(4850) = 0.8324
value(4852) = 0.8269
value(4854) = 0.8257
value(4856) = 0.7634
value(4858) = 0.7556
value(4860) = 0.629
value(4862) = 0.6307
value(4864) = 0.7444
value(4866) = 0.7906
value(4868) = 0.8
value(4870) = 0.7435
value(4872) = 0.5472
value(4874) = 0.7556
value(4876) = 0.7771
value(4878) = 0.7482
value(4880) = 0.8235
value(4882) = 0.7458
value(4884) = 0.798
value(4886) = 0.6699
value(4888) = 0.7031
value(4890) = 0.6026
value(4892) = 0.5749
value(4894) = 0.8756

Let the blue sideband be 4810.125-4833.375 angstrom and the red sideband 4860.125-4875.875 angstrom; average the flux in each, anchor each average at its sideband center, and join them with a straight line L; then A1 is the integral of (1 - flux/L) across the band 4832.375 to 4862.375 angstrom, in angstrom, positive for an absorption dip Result -1.2 angstrom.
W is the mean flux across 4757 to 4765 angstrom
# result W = 0.785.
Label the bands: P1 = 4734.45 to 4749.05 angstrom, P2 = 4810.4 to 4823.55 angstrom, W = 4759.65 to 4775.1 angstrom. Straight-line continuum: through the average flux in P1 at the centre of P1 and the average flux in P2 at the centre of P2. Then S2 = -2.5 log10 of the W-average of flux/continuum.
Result 0.06 mag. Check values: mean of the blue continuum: 0.8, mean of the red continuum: 0.833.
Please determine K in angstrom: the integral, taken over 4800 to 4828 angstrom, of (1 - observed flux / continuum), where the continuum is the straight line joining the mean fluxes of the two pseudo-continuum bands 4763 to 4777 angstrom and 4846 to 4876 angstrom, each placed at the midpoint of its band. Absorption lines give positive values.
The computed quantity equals -1.9 angstrom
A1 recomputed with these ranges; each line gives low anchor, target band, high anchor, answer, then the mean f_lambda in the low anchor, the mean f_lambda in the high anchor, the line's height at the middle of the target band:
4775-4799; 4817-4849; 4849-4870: -1.45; 0.793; 0.759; 0.772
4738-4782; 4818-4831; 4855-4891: -0.95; 0.79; 0.724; 0.752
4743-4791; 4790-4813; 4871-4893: -1.96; 0.781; 0.704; 0.758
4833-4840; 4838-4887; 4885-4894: -1.38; 0.817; 0.664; 0.742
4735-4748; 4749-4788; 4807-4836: 1.22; 0.798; 0.806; 0.801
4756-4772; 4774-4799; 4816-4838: -0.29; 0.773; 0.806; 0.785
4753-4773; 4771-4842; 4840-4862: -2.78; 0.764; 0.781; 0.773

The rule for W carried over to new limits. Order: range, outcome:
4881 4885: 0.772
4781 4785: 0.734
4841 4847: 0.801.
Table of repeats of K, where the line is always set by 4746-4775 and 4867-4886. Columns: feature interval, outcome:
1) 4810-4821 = -1.05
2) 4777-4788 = 0.18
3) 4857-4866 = 0.58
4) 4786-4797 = -0.45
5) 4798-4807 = -0.69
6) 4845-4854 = -1.02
